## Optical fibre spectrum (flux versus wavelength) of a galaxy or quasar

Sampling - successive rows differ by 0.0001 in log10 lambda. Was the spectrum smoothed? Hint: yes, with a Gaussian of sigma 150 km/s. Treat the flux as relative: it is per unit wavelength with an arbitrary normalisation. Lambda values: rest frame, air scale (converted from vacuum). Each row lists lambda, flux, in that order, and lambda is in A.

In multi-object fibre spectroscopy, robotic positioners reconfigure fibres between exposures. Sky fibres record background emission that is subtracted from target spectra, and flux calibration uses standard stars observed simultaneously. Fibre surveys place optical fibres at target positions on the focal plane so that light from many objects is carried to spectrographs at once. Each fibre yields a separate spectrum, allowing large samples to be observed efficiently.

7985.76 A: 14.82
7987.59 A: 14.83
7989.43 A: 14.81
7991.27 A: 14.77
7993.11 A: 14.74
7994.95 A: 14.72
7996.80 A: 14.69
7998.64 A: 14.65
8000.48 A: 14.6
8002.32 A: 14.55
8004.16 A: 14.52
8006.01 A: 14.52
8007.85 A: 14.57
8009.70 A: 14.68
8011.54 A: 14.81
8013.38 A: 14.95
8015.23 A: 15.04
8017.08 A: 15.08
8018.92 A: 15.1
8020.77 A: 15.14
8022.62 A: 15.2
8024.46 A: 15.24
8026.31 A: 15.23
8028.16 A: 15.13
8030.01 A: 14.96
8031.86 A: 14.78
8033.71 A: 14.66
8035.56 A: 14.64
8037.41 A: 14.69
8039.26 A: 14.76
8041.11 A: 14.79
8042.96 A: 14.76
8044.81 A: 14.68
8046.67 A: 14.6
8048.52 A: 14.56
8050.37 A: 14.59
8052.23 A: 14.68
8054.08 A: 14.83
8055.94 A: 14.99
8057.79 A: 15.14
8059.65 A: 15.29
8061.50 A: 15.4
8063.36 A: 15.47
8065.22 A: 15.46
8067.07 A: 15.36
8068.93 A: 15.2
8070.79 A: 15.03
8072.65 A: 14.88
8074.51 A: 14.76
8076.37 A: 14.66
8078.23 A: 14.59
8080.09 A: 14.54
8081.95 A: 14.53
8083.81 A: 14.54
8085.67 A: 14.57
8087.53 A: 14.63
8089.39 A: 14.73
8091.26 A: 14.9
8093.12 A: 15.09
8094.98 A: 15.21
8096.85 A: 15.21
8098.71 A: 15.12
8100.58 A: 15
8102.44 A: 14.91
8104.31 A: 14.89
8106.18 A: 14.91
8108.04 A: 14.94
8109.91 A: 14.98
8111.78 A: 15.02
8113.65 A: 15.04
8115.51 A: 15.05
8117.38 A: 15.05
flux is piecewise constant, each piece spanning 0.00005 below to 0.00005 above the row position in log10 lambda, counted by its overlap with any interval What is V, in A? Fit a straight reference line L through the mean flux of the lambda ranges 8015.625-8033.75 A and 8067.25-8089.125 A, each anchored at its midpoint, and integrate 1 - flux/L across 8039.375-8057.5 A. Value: 0.23 A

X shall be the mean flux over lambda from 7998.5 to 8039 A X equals 14.9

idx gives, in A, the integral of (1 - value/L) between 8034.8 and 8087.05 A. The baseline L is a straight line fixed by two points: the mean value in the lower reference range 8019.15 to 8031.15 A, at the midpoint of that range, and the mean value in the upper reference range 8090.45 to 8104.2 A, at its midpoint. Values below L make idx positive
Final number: 0.8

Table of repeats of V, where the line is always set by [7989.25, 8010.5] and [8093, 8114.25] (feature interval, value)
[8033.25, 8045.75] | 0.1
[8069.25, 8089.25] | 0.3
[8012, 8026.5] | -0.4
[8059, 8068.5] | -0.3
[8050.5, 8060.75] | -0.1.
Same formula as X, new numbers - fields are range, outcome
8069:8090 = 14.7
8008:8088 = 14.9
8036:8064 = 14.9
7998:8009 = 14.6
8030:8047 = 14.7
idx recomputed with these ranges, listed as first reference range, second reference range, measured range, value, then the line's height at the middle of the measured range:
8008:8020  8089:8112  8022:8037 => -0.03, 14.9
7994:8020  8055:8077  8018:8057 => 0.24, 15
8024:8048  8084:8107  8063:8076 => -0.22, 14.9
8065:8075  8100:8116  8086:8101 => 0.06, 15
